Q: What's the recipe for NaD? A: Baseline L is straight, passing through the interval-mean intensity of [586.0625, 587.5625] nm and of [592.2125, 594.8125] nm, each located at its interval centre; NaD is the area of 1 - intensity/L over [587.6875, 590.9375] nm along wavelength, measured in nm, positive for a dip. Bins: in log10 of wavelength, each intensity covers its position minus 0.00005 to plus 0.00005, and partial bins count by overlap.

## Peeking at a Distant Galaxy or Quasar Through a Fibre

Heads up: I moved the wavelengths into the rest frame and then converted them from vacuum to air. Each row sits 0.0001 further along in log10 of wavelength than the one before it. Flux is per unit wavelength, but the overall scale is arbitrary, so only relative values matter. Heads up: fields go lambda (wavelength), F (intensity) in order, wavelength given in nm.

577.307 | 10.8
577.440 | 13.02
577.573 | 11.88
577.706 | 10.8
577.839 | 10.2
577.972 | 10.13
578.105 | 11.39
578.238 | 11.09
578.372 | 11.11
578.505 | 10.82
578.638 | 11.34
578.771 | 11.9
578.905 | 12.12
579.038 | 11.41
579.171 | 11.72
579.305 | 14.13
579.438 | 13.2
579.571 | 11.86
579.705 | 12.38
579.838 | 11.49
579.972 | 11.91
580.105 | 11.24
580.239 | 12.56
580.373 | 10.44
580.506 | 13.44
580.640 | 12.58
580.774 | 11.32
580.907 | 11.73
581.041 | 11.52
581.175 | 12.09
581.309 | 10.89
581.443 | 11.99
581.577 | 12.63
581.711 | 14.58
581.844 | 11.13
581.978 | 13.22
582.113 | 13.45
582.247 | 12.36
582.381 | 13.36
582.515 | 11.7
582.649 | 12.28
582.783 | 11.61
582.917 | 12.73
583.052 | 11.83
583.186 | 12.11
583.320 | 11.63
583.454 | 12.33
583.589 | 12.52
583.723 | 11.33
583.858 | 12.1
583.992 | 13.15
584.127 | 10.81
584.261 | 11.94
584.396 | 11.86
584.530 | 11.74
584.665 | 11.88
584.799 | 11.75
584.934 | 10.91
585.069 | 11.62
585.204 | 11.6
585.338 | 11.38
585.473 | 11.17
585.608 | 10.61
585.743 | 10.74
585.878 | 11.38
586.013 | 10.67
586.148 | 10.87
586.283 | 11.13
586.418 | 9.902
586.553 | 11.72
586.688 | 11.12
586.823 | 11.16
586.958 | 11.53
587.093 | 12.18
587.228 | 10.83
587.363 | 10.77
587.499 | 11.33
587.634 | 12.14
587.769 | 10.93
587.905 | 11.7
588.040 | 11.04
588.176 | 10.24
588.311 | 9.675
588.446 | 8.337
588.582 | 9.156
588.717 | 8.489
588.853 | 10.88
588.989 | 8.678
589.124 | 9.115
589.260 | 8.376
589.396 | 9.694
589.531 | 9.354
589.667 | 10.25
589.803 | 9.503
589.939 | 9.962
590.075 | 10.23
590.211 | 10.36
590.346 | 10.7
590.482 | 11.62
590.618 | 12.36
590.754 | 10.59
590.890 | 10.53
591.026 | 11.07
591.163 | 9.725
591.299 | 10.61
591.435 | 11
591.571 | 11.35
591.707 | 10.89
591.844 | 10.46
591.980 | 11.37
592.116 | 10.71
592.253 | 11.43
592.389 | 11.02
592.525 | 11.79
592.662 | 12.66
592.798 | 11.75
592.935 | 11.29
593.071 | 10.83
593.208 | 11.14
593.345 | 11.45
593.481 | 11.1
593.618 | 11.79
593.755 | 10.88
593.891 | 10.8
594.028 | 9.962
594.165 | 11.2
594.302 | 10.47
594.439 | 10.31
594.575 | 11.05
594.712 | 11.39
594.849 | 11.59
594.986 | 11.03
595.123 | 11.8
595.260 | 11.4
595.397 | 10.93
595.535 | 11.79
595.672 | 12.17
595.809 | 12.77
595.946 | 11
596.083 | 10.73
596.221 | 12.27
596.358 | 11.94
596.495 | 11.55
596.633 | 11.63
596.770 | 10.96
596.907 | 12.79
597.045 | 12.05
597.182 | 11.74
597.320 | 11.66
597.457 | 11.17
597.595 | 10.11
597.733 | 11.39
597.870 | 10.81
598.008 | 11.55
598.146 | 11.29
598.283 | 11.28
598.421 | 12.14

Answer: 0.31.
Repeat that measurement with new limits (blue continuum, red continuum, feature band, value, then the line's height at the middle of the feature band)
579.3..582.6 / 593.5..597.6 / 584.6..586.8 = 0.150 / 12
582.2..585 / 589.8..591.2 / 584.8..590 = 0.338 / 11.3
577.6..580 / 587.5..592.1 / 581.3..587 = -0.409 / 11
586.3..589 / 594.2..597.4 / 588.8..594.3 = 0.178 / 11.1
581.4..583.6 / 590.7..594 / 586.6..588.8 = 0.198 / 11.7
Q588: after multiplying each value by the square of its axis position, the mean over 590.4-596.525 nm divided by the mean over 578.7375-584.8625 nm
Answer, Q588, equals 1.0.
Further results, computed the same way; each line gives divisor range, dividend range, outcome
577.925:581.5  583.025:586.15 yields 1.00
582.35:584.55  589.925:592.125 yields 0.92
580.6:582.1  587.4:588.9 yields 0.87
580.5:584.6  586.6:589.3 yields 0.87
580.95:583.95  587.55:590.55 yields 0.84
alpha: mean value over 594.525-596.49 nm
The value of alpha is 11.6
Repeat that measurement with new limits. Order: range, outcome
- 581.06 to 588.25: 11.7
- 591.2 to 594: 11.2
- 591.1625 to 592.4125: 10.9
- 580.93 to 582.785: 12.4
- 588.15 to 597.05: 10.8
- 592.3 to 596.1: 11.3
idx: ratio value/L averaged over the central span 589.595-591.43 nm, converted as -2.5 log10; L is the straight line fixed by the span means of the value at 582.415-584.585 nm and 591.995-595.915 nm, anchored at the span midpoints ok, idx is 0.09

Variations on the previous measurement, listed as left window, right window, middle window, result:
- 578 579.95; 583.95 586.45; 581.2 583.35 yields -0.07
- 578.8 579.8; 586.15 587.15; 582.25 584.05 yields -0.04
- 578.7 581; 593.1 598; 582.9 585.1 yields 0.00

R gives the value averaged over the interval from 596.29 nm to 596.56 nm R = 11.8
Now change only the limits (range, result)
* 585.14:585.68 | 11.2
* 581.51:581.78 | 13.6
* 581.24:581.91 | 12.3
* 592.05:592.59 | 11.2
